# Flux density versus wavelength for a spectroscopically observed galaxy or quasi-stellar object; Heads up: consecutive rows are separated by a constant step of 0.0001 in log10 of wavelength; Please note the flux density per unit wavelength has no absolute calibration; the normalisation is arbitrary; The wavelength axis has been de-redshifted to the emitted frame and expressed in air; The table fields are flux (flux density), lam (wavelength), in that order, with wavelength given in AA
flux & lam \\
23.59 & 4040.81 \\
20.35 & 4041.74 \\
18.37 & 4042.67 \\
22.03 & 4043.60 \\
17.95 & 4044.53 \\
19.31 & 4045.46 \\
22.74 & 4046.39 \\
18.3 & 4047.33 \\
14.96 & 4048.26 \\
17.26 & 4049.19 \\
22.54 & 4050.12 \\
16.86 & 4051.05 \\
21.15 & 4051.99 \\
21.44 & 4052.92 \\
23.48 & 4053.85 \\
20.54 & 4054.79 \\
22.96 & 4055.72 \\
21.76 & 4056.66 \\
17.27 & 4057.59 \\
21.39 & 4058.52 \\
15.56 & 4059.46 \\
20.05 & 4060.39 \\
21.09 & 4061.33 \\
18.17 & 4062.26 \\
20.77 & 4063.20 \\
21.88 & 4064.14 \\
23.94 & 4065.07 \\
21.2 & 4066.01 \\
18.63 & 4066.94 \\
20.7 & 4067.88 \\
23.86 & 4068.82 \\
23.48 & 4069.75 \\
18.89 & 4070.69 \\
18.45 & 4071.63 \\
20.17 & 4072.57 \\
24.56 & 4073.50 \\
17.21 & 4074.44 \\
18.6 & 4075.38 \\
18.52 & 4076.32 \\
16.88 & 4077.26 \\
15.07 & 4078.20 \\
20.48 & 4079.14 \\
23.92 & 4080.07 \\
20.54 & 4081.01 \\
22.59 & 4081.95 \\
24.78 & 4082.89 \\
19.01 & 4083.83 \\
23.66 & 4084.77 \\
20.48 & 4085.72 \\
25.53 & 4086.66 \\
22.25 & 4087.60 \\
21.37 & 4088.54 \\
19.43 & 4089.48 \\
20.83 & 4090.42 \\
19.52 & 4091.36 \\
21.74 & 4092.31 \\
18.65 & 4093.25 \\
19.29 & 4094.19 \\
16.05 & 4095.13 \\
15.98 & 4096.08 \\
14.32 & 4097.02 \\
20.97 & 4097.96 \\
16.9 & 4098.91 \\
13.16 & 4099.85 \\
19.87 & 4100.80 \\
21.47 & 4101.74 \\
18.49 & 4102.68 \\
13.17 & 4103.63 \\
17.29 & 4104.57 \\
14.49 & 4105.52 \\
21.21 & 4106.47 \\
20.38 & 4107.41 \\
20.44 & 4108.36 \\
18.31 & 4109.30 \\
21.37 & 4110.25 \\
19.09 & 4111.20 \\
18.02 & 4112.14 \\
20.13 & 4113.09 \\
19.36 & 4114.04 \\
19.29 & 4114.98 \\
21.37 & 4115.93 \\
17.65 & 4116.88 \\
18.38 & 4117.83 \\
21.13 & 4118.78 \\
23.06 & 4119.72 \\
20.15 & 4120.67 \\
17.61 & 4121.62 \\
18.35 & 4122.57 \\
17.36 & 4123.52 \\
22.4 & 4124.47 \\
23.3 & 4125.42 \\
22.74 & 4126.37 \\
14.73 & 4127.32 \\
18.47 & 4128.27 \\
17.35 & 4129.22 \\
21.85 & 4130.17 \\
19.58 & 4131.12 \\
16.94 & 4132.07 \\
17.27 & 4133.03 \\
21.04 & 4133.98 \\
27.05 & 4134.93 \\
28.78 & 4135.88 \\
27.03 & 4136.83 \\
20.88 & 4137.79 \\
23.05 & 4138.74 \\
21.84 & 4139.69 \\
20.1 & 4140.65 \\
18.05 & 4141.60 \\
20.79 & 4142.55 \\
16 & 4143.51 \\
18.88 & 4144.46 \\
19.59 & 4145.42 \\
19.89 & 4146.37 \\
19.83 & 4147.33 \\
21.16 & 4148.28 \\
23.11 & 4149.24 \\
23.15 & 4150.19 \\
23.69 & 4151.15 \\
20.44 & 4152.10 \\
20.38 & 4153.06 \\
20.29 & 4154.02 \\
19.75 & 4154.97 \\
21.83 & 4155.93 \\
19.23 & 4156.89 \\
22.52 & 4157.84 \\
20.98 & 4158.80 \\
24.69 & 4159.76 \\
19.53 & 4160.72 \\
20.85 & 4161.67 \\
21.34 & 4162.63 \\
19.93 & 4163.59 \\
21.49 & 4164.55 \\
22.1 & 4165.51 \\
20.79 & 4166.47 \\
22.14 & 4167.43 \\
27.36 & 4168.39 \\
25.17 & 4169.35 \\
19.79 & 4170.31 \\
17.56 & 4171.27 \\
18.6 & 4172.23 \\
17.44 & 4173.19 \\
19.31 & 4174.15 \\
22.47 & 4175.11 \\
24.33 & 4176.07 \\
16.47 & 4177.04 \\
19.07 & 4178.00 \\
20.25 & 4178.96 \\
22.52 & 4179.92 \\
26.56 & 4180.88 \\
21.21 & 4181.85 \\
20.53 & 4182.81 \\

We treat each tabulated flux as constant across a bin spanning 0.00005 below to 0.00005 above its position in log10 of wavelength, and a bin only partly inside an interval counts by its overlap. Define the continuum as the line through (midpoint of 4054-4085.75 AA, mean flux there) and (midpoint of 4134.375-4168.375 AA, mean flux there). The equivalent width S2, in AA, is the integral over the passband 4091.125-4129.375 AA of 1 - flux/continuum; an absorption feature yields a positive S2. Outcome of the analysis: 3.9 AA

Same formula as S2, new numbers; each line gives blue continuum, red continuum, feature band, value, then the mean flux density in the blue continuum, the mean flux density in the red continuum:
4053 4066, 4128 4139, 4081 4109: 2.3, 20.7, 21.6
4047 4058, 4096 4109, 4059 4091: -2.9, 19.9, 17.8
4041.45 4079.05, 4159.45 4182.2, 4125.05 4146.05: 0.2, 20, 21.3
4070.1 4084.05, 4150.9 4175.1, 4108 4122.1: 0.6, 20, 21.1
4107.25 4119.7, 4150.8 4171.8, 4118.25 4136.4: -0.2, 19.7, 21.4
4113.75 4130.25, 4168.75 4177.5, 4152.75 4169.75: -1.3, 19.7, 20.2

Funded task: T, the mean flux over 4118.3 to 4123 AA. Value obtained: 20.1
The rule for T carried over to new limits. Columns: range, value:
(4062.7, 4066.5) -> 21.9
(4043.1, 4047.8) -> 20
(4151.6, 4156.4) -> 20.6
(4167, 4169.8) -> 24.9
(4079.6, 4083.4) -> 23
